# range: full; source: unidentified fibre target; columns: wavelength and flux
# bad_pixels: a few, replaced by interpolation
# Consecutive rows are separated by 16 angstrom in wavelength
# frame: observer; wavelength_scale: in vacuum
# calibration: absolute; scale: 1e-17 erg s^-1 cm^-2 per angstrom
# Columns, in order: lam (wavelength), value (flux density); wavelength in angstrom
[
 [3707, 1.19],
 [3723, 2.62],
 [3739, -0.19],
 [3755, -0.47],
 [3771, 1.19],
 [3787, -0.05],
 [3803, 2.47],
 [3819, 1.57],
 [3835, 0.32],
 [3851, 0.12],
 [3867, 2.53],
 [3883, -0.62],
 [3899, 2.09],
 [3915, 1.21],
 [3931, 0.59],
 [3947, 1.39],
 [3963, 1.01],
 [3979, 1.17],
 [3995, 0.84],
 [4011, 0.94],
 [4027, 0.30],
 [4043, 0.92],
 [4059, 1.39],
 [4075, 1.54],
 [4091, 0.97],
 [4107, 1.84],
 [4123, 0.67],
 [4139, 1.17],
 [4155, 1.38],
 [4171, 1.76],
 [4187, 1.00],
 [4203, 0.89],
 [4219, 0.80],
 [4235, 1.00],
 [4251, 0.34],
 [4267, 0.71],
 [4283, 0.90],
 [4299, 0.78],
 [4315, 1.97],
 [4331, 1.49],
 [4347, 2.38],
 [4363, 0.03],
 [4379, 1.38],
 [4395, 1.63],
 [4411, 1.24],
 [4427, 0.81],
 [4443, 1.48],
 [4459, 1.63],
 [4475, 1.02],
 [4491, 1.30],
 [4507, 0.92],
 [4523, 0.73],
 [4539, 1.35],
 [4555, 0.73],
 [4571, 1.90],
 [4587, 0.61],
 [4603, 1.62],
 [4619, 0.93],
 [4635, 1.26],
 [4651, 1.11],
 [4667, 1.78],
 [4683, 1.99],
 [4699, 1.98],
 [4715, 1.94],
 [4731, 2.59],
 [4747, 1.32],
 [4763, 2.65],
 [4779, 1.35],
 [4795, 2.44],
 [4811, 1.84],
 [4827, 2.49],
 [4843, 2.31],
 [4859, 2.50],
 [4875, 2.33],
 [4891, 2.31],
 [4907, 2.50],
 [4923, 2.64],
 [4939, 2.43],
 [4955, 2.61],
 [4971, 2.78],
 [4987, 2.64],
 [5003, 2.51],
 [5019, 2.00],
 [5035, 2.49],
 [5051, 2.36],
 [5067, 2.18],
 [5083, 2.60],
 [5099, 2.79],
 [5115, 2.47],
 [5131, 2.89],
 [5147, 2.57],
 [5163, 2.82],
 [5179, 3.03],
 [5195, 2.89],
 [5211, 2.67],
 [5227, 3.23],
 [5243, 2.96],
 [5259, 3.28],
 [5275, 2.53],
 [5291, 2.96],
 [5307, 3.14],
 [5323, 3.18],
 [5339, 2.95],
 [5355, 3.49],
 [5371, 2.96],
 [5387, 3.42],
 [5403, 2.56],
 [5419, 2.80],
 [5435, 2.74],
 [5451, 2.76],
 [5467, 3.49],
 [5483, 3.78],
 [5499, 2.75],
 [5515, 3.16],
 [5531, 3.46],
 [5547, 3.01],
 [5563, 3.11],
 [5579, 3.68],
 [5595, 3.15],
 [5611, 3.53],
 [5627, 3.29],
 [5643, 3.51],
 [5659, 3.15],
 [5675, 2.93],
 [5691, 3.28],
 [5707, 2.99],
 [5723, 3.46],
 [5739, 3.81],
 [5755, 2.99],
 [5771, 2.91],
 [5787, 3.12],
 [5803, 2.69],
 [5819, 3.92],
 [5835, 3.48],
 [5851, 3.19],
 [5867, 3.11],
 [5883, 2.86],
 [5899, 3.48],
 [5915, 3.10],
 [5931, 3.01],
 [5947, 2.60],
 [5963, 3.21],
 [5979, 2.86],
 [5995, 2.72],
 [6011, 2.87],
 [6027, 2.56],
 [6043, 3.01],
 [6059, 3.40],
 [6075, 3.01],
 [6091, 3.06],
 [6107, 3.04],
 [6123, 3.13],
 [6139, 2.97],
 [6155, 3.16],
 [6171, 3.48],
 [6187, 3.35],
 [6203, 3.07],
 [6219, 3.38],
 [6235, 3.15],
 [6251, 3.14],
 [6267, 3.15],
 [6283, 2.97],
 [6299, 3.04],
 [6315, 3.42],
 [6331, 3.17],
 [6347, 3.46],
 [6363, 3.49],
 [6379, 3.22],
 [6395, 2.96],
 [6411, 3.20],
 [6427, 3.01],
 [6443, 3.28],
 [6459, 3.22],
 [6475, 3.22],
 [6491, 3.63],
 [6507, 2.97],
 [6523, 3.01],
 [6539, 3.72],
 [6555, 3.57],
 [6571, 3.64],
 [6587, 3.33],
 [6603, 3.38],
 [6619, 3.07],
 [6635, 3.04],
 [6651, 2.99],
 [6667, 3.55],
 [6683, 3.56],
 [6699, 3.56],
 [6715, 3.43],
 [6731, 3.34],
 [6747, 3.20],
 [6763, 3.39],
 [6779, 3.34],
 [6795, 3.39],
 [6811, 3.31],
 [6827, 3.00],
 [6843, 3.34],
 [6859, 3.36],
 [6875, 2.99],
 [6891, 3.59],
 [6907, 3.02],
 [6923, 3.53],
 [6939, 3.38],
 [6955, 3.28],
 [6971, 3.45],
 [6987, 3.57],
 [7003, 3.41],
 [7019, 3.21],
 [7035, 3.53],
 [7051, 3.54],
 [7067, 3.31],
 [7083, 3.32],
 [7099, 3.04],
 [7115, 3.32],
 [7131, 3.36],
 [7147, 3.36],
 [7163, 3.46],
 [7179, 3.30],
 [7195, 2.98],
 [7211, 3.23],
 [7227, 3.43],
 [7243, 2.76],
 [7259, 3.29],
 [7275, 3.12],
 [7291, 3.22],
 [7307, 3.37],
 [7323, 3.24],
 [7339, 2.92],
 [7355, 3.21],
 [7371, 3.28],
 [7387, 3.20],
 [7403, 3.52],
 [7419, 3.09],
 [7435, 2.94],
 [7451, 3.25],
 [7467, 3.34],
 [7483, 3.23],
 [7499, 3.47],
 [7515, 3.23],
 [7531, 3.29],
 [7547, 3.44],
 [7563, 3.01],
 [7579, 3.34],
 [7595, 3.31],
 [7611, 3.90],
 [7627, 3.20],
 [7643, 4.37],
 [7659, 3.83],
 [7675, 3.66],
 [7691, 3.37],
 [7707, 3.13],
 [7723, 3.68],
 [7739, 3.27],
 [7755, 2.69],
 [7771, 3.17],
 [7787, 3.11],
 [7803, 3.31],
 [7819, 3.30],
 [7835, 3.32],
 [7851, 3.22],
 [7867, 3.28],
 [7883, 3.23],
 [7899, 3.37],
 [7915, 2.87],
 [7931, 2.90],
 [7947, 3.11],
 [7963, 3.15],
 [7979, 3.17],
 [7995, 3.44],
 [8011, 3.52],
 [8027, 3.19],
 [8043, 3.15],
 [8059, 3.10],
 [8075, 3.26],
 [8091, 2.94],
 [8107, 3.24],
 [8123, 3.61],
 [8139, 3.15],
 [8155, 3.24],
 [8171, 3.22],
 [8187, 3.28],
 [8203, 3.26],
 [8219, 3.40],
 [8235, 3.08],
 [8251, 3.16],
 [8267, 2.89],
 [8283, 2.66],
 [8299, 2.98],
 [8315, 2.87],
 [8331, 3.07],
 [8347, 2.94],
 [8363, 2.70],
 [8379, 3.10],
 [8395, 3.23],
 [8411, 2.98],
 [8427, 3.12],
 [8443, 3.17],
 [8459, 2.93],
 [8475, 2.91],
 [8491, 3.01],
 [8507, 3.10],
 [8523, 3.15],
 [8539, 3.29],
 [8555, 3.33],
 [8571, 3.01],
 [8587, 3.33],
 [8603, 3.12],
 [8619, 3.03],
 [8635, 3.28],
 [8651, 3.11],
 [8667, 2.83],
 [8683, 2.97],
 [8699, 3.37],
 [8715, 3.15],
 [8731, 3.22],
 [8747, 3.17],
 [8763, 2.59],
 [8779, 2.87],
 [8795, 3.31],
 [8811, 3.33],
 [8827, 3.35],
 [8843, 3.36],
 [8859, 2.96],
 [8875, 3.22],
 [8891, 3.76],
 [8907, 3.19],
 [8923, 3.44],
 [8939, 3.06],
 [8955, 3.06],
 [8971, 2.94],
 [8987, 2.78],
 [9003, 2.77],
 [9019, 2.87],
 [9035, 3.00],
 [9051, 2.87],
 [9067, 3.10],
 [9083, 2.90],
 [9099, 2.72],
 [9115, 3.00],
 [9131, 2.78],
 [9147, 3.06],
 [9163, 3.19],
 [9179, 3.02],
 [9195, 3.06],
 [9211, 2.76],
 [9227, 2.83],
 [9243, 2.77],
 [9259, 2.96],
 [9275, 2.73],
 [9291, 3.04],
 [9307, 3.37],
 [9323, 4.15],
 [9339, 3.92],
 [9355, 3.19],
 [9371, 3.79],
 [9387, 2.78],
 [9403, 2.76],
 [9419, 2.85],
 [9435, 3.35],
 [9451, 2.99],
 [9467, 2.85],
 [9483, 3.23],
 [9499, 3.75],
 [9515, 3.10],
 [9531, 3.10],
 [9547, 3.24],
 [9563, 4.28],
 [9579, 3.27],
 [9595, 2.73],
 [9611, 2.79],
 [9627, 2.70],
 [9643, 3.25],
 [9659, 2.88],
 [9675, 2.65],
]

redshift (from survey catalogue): 0.17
